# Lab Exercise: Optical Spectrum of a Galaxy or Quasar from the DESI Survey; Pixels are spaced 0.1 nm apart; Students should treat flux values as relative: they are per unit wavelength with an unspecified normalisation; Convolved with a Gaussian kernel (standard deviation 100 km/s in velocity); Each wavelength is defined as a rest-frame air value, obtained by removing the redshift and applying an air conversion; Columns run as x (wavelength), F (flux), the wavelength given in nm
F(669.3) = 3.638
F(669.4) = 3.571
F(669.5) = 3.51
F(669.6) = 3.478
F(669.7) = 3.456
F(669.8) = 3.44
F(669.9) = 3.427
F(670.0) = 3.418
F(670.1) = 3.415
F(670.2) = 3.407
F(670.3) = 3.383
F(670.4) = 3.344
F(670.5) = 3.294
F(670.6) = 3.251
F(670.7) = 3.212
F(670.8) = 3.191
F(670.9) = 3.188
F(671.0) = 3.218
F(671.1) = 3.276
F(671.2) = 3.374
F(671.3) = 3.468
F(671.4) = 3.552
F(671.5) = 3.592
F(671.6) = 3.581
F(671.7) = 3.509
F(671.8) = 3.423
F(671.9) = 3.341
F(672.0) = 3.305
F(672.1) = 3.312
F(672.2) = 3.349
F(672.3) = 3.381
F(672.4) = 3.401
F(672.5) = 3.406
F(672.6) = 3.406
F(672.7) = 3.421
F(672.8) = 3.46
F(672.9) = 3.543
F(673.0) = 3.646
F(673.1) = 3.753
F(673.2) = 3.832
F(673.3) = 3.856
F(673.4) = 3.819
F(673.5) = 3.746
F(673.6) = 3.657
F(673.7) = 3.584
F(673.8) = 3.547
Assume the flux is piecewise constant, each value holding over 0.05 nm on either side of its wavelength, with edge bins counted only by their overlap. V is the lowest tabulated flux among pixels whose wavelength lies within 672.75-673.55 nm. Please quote 3.46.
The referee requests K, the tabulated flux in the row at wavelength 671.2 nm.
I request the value 3.374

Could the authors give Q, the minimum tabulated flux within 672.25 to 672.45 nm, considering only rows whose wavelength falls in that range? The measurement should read 3.381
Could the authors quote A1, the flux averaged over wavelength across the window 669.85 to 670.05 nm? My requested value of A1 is 3.42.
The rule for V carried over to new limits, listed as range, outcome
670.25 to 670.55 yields 3.294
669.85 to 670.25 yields 3.407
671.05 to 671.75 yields 3.276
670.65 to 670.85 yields 3.191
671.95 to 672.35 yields 3.305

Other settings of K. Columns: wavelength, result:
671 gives 3.218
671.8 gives 3.423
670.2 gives 3.407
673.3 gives 3.856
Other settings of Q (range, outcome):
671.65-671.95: 3.341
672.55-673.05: 3.406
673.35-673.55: 3.746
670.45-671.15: 3.188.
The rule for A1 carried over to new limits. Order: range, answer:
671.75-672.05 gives 3.36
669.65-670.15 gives 3.43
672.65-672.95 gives 3.47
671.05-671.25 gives 3.33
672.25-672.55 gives 3.4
